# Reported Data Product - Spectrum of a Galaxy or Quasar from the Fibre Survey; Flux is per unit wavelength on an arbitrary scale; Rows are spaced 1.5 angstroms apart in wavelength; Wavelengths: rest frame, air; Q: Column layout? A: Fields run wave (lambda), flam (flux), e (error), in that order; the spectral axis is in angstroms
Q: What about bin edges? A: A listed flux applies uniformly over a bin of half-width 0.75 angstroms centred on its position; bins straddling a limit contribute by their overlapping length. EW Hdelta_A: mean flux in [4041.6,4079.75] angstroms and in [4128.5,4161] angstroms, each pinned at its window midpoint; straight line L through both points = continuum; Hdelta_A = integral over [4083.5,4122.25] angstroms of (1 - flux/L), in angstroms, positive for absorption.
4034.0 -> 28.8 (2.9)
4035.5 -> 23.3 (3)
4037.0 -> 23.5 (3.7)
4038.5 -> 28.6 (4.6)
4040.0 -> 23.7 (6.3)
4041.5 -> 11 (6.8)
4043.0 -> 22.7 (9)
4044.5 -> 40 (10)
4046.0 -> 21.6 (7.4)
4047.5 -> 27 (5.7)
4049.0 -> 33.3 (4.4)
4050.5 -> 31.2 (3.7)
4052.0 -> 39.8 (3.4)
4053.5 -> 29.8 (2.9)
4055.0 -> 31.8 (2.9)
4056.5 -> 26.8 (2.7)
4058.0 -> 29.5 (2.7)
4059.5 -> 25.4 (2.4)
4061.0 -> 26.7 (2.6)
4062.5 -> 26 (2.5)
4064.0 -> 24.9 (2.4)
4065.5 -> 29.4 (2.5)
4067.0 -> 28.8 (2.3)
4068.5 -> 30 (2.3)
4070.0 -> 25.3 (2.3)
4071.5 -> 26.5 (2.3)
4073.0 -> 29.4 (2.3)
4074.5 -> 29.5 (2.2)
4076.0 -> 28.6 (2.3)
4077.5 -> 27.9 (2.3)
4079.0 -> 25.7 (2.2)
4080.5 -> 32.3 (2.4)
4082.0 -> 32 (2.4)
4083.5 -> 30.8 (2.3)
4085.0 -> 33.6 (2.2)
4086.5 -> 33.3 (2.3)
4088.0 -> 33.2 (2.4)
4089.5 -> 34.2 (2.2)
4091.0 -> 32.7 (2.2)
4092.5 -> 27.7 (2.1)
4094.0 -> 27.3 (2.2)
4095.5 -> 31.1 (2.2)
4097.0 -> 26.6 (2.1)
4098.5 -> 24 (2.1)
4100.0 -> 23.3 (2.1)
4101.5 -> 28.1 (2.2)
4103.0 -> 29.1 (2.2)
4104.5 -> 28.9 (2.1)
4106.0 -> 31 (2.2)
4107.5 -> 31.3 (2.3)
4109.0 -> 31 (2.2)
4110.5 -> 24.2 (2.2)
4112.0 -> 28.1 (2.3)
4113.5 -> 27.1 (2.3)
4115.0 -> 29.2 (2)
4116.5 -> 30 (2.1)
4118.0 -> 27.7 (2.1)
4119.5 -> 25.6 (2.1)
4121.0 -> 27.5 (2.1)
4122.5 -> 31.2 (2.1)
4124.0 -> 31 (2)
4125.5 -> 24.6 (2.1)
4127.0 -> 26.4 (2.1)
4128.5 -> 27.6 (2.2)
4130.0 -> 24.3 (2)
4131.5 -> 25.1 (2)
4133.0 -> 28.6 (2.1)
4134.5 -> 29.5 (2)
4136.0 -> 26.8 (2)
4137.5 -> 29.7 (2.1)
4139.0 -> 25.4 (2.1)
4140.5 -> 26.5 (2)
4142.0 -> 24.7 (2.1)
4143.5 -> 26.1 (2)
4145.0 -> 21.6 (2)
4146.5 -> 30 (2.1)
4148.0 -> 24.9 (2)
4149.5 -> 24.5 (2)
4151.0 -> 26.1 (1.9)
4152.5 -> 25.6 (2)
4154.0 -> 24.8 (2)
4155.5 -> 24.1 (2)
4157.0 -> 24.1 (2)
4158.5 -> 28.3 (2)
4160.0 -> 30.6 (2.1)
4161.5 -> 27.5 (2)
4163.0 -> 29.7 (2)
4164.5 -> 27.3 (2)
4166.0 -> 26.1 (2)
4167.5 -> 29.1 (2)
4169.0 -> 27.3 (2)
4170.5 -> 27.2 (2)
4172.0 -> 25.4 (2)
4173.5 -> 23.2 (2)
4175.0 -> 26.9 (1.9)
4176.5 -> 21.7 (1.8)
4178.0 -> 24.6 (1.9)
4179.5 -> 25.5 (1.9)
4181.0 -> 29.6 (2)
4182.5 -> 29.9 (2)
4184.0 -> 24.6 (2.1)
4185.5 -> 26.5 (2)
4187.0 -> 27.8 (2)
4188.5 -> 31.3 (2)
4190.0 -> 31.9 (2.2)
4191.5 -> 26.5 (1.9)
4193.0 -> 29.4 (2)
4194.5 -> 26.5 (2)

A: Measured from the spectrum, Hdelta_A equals -2.5 angstroms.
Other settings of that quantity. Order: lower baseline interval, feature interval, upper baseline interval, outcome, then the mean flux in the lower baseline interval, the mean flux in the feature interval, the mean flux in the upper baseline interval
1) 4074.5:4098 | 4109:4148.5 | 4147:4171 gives 1.54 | 30.4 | 27.1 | 26.7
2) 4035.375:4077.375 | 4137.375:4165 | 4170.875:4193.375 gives 0.84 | 27.7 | 26.3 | 27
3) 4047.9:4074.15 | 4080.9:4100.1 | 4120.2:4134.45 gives -1.28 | 29.1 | 30.3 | 27.5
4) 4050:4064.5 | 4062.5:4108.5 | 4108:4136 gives -0.99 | 29.2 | 29.2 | 27.7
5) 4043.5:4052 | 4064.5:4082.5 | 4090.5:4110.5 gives 0.69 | 31.2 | 28.7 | 28.4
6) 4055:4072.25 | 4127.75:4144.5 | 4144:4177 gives -0.10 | 27.4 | 26.7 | 26.2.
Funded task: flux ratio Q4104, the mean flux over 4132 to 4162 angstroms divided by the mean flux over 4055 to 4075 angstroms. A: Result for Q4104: 0.96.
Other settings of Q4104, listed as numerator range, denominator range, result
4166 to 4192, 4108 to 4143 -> 0.98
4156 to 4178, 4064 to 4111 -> 0.91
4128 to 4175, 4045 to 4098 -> 0.90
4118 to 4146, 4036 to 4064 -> 0.97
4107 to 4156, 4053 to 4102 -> 0.94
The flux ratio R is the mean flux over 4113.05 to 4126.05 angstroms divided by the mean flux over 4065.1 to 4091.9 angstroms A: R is 0.94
